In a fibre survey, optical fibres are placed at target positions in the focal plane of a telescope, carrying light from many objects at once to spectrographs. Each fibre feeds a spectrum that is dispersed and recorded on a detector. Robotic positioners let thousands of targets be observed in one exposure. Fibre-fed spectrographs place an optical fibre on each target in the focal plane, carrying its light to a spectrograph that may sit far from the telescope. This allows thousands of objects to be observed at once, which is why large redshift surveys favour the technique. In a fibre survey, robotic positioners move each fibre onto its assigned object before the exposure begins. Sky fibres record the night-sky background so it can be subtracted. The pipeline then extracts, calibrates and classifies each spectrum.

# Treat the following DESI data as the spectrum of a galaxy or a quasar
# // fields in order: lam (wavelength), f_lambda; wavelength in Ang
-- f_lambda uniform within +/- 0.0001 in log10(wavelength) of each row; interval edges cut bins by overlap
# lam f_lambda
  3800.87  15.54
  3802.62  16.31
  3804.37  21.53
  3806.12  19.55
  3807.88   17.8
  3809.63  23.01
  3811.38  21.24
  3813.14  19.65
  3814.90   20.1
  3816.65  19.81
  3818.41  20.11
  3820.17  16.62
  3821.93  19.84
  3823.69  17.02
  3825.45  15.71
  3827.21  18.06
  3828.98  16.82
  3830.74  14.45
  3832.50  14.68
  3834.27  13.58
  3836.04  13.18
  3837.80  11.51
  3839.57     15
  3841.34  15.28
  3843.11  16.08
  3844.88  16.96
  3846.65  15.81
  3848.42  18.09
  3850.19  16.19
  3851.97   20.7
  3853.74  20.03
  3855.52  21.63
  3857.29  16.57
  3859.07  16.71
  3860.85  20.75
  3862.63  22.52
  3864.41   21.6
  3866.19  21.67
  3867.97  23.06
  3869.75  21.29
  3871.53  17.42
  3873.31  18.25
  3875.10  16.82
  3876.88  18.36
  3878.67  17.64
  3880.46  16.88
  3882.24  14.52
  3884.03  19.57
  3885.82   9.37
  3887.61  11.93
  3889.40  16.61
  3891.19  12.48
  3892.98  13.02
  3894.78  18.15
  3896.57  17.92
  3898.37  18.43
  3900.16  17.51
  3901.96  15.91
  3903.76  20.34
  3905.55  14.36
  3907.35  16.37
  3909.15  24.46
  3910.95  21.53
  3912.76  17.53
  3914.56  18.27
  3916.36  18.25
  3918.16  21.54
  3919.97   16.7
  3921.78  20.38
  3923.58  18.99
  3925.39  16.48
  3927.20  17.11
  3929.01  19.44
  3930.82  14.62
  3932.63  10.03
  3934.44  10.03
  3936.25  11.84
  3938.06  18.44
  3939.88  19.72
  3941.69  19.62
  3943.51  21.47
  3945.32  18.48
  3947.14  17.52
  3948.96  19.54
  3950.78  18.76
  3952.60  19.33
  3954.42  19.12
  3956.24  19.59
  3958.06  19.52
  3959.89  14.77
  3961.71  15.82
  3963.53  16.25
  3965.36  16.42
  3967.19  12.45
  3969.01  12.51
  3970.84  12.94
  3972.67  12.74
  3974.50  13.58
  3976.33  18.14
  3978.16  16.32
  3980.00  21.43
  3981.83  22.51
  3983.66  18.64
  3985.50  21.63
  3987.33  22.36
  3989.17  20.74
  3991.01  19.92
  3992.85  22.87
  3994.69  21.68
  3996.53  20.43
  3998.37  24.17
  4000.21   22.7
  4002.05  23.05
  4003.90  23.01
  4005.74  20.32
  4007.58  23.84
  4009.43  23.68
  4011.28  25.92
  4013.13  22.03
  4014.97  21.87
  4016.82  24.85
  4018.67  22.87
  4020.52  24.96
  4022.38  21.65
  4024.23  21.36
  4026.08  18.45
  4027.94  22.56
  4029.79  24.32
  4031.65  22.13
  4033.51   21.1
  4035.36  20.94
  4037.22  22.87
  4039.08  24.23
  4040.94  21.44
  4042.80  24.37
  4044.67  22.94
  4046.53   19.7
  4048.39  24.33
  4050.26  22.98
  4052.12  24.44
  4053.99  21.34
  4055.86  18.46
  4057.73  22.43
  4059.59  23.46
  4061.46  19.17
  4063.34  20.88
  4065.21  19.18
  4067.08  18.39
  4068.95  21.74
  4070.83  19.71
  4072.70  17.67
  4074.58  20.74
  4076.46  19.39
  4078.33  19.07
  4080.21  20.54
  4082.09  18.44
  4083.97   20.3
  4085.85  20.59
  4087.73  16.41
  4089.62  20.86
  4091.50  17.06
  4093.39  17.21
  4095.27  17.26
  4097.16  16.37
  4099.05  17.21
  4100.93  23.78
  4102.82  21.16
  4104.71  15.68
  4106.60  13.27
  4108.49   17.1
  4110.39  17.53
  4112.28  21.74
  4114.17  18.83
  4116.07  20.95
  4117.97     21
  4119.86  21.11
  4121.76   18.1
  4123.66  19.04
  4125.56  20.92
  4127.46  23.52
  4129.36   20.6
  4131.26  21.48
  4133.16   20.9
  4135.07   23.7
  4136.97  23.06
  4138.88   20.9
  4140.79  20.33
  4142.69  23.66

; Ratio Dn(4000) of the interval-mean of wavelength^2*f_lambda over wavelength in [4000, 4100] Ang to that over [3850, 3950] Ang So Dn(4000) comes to 1.28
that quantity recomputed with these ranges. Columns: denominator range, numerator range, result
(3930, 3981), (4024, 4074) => 1.37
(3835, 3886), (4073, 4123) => 1.19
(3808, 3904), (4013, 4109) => 1.30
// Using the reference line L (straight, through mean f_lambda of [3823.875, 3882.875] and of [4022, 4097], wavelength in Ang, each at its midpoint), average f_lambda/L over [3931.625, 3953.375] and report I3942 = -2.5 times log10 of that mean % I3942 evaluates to 0.11 mag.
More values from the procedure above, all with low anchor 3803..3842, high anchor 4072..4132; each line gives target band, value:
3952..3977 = 0.16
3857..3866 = -0.13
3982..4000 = -0.16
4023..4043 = -0.18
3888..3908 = 0.10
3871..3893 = 0.14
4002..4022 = -0.24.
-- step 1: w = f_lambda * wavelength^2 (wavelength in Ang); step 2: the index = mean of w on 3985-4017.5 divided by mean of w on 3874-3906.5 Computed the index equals 1.5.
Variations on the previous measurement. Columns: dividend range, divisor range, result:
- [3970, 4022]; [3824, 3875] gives 1.29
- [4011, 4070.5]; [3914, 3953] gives 1.33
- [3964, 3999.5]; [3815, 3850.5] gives 1.22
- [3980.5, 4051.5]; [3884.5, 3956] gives 1.36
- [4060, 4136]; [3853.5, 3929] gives 1.20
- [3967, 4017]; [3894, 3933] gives 1.17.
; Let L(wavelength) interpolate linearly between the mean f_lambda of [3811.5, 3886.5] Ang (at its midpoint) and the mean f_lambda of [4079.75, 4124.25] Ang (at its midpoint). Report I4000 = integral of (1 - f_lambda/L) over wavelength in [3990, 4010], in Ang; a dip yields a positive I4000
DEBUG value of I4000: -4.3 Ang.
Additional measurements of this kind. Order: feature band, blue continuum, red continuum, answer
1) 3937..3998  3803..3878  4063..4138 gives 1.6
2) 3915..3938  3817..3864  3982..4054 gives 3.8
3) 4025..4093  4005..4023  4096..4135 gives 2.5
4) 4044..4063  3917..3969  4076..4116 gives -3.8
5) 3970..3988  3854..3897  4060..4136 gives 0.5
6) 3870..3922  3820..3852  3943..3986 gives -2.0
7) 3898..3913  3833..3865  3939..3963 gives -0.4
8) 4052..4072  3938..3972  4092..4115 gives -3.1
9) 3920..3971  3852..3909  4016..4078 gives 6.3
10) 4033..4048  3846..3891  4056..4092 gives -2.1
